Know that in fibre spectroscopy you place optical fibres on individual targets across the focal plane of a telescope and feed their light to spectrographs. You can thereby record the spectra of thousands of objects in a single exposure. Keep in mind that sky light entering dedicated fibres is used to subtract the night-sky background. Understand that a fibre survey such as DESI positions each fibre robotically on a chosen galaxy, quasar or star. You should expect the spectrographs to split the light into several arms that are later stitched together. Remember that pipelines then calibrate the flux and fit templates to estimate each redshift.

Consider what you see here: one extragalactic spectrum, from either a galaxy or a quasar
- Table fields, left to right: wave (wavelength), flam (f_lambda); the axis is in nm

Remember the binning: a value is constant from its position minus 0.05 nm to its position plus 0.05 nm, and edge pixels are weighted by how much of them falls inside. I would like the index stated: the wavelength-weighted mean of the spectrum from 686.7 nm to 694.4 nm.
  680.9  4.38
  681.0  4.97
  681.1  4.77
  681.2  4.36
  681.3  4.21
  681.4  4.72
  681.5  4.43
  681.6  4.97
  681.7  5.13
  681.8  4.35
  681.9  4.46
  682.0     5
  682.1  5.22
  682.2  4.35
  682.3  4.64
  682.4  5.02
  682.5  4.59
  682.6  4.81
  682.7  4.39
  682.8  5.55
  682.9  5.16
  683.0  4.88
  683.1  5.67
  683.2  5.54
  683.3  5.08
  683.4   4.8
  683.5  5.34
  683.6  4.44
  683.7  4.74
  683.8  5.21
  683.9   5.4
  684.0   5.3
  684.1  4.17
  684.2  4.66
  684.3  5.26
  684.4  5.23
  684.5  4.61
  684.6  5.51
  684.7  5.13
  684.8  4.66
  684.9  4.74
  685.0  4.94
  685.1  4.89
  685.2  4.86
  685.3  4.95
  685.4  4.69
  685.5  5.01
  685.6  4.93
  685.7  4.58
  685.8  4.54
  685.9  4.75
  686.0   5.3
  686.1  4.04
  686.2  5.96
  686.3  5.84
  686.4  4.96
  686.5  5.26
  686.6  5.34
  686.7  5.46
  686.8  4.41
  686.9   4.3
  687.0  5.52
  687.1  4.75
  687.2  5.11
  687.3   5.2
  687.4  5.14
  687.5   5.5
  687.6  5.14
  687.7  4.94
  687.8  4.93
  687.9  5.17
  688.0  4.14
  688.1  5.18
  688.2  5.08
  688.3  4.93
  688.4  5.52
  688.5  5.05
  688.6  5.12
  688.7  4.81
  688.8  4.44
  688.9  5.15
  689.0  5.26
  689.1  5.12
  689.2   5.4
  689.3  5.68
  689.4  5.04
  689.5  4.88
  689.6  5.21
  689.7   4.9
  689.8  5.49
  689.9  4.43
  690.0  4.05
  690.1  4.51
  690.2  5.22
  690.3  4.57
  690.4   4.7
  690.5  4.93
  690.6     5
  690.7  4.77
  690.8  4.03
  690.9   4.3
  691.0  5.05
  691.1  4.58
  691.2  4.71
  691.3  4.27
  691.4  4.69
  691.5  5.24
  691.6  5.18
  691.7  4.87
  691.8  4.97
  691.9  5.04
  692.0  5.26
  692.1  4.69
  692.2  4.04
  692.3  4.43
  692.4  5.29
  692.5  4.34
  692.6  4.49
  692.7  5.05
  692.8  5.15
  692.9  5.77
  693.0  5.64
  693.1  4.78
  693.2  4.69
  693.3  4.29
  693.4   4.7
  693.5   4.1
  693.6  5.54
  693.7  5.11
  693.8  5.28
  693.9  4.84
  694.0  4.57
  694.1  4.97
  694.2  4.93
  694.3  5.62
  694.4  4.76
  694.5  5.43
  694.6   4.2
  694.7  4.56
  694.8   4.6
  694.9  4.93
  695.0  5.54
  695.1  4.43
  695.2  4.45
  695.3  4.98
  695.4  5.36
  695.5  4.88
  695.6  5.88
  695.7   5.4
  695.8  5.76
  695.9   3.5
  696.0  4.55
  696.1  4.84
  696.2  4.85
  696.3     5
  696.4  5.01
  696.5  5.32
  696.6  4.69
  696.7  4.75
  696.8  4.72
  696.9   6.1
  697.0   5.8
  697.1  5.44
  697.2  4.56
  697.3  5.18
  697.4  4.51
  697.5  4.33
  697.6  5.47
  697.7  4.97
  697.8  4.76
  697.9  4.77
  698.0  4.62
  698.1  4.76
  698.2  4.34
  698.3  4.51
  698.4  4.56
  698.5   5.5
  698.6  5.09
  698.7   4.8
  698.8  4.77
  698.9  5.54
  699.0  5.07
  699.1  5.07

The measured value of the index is 4.91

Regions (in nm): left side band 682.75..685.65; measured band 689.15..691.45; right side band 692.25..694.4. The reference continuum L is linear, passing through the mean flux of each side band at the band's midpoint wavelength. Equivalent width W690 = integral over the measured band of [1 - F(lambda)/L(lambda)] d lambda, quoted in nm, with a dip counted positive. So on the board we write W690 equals 0.072 nm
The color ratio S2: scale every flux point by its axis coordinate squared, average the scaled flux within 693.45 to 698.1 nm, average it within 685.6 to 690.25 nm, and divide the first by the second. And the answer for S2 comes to 1.01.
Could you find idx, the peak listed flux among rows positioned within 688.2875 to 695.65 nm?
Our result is 5.88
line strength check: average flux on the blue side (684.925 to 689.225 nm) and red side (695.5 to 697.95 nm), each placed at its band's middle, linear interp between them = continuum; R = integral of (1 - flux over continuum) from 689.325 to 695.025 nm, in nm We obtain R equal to 0.18 nm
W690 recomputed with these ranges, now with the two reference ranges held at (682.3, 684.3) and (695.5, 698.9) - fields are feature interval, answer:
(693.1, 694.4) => 0.021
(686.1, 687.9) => -0.056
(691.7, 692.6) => 0.039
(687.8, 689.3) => -0.022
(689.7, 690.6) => 0.037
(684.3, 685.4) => 0.006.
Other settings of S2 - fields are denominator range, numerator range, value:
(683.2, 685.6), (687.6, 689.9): 1.03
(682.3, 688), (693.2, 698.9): 1.02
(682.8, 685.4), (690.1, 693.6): 0.98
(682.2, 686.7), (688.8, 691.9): 0.99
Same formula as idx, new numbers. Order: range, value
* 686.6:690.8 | 5.68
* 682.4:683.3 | 5.67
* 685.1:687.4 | 5.96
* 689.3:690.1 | 5.49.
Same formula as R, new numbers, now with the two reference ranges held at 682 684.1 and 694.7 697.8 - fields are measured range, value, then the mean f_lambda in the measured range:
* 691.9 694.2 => 0.052 nm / 4.87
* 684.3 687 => 0.007 nm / 4.97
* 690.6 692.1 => 0.059 nm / 4.79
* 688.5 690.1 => 0.000 nm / 4.98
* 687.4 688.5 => -0.016 nm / 5.06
